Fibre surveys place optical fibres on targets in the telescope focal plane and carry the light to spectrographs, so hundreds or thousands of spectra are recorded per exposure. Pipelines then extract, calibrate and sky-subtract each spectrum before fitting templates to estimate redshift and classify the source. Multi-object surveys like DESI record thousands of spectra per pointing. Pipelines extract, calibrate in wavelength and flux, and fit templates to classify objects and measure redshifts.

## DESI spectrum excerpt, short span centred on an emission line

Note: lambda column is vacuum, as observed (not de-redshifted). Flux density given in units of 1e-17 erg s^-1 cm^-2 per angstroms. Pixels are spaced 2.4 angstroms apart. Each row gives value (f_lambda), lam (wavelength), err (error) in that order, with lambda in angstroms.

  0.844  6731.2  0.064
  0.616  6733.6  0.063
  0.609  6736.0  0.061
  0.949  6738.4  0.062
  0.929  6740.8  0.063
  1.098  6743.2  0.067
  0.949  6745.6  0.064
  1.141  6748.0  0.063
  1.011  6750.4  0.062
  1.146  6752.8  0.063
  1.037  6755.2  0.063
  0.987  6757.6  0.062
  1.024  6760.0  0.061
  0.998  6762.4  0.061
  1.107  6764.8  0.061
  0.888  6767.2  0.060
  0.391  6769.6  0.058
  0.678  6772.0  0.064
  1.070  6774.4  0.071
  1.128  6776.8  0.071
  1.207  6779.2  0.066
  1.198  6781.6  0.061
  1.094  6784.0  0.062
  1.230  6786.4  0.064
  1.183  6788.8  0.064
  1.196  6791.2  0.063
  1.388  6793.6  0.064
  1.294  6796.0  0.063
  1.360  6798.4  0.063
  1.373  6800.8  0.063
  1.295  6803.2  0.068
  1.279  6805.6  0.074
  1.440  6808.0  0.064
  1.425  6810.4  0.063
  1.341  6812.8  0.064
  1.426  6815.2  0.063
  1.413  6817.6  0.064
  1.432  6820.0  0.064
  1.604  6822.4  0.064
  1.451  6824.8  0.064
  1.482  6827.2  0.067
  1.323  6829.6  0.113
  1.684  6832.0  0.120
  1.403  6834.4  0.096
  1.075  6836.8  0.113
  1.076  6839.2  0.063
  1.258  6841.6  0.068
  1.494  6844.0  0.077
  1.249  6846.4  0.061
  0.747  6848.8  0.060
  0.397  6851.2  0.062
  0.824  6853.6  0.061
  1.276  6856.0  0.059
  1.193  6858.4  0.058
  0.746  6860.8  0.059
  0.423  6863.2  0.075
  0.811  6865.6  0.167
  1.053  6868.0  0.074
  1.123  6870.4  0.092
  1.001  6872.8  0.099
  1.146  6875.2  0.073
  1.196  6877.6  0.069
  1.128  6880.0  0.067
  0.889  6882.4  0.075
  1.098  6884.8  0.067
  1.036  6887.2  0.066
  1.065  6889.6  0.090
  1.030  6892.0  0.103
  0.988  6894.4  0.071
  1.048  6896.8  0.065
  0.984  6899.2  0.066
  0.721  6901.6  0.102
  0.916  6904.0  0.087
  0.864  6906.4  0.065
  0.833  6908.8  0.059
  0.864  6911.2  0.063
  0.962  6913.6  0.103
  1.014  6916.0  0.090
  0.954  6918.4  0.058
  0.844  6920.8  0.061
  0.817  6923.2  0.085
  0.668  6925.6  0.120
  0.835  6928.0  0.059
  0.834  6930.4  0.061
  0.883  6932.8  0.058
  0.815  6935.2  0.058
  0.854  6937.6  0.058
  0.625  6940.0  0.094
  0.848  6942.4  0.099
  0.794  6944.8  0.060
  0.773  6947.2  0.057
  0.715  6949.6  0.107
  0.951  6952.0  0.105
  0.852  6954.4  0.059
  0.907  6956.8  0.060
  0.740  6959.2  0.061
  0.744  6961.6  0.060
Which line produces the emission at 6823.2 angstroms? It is C IV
